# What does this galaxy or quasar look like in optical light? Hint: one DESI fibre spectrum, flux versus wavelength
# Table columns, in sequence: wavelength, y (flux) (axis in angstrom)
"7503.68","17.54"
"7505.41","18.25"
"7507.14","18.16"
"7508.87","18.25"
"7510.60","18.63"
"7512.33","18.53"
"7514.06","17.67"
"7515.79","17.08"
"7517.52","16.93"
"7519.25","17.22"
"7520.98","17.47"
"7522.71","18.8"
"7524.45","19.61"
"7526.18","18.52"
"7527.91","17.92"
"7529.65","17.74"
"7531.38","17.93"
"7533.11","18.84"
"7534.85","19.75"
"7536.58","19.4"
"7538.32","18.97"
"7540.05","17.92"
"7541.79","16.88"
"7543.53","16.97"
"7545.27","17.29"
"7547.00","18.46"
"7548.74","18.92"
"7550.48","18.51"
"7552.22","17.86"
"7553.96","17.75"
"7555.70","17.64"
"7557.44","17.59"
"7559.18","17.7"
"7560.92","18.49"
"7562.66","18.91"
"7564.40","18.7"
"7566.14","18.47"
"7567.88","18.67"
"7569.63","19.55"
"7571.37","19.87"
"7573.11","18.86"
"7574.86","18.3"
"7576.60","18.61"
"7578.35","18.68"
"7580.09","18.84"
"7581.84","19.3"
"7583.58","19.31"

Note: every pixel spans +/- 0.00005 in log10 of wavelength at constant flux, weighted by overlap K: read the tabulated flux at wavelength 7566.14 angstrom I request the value 18.47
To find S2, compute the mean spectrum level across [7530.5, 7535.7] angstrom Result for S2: 18.8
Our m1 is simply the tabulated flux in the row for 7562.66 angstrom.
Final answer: 18.91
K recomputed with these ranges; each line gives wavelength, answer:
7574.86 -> 18.3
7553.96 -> 17.75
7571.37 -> 19.87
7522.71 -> 18.8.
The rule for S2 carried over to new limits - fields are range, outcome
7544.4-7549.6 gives 18.2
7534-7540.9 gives 19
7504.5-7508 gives 18.2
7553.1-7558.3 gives 17.7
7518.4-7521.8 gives 17.4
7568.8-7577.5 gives 19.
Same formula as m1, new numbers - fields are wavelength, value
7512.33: 18.53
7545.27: 17.29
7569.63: 19.55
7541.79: 16.88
